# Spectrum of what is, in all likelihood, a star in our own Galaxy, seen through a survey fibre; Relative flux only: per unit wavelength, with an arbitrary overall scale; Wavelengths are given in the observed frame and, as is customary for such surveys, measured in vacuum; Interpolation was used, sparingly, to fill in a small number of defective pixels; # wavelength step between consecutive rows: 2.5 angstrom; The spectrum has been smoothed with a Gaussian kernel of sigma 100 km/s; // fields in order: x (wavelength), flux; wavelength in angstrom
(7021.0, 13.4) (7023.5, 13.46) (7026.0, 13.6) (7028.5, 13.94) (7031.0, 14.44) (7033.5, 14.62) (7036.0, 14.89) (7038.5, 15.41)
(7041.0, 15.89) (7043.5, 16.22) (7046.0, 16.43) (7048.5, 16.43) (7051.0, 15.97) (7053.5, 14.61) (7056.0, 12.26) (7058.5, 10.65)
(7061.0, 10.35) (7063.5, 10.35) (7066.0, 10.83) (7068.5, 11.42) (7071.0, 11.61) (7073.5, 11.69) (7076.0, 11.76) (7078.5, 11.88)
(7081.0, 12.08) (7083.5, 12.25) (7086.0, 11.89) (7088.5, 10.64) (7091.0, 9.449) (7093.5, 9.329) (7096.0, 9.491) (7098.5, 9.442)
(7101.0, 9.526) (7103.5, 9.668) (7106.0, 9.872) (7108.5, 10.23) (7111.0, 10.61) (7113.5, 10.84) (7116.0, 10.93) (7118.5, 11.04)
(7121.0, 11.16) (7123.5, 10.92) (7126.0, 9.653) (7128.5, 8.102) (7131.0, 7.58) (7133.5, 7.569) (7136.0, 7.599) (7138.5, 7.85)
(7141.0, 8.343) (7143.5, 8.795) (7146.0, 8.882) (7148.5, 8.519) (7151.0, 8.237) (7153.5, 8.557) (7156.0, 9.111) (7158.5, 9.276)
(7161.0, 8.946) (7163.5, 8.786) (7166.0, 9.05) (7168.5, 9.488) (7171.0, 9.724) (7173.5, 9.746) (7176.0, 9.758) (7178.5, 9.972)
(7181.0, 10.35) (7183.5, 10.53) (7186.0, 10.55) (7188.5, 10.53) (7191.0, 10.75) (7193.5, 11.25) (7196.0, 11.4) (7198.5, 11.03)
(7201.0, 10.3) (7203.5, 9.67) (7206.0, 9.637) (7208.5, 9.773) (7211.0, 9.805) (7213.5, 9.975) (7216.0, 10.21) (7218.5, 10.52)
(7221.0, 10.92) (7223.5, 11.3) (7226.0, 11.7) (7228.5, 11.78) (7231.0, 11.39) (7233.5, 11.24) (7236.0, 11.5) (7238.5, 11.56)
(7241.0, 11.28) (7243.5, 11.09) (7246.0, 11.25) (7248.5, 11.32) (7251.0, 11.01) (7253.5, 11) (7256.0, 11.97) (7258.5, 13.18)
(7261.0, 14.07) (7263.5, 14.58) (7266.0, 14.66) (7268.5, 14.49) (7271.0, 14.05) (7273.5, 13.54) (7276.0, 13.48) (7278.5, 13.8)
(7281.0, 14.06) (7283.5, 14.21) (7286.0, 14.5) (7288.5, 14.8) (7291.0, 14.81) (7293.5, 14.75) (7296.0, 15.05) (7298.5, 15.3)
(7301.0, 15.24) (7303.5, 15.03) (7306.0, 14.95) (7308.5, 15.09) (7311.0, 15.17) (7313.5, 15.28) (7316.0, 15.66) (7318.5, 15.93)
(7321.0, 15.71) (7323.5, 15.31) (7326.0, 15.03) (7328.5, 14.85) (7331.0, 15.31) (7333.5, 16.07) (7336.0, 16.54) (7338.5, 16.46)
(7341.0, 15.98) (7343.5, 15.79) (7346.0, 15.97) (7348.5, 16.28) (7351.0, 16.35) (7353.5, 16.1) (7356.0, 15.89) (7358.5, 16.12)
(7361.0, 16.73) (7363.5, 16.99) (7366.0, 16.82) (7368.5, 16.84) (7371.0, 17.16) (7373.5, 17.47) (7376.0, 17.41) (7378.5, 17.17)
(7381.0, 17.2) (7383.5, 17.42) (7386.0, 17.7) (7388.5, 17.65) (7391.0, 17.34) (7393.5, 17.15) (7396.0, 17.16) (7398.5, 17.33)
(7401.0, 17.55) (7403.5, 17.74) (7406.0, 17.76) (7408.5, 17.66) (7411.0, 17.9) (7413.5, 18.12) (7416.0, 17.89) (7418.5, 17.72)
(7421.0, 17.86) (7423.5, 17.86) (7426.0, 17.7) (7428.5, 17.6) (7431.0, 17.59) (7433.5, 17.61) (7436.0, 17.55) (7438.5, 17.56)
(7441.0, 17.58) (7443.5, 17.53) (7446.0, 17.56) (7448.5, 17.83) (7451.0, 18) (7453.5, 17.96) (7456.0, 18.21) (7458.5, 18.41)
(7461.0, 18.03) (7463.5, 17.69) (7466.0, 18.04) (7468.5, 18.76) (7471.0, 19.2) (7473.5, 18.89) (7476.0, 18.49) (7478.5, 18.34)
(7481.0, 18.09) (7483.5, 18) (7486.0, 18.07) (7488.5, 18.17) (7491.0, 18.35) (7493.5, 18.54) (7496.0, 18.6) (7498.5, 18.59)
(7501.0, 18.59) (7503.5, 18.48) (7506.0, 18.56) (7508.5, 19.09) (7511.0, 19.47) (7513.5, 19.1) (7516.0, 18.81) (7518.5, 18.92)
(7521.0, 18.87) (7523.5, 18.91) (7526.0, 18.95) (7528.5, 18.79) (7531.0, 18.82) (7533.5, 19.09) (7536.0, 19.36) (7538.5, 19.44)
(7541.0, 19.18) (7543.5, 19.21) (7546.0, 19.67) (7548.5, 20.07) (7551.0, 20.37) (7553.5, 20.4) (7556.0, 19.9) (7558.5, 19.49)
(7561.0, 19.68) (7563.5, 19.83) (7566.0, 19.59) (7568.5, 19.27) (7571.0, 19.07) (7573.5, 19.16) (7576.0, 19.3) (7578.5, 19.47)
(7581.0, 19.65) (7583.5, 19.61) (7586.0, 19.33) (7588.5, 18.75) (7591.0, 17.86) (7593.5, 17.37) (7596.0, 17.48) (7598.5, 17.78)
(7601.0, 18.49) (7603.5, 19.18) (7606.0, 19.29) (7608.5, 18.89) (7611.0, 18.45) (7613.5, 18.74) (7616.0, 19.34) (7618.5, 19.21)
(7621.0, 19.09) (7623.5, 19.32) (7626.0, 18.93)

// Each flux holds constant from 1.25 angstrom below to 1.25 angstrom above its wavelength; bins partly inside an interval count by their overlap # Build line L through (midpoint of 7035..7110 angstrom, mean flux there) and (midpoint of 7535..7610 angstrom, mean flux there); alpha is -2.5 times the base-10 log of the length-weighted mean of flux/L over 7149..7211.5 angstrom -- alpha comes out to 0.35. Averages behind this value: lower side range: 12.1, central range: 9.83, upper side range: 19.2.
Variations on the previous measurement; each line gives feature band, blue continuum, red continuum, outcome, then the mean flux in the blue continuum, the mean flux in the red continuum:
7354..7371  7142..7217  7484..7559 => -0.13 mag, 9.75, 19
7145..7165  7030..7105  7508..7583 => 0.48 mag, 12.4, 19.4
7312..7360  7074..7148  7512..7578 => -0.07 mag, 9.91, 19.4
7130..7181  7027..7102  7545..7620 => 0.48 mag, 12.5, 19.2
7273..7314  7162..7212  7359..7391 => -0.04 mag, 10.1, 17.2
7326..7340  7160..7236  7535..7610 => -0.17 mag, 10.4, 19.2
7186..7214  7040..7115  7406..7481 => 0.31 mag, 11.8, 18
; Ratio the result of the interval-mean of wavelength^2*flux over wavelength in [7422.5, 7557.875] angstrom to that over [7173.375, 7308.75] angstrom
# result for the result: 1.63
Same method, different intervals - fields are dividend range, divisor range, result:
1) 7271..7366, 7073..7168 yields 1.67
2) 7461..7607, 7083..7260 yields 2.06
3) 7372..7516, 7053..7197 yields 1.95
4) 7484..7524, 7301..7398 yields 1.20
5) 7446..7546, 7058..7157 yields 2.08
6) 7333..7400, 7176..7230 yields 1.66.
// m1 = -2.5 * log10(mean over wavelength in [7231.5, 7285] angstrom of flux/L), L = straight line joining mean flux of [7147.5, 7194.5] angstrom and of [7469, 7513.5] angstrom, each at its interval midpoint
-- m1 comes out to -0.05 mag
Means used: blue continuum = 9.64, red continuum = 18.6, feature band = 12.7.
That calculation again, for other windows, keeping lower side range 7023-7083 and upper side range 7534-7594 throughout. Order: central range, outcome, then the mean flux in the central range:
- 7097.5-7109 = 0.39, 9.72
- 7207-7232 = 0.39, 10.7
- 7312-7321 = 0.06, 15.6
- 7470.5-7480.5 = -0.02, 18.6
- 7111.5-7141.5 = 0.45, 9.36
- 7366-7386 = 0.00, 17.2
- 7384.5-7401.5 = 0.00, 17.4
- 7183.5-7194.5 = 0.36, 10.7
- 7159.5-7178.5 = 0.49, 9.4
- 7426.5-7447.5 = 0.02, 17.6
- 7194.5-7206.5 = 0.40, 10.5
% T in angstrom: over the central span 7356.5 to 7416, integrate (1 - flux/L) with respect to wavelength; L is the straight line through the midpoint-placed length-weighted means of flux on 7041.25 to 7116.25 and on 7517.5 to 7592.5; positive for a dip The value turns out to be -2.5 angstrom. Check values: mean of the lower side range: 11.7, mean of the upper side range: 19.3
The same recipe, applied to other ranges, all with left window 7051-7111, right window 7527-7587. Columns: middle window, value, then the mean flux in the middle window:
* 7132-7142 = 3.5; 7.82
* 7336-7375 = -1.4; 16.5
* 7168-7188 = 4.2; 10.1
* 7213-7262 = 8.5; 11.4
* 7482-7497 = 0.0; 18.3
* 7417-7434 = -0.6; 17.7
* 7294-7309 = -0.1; 15.1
